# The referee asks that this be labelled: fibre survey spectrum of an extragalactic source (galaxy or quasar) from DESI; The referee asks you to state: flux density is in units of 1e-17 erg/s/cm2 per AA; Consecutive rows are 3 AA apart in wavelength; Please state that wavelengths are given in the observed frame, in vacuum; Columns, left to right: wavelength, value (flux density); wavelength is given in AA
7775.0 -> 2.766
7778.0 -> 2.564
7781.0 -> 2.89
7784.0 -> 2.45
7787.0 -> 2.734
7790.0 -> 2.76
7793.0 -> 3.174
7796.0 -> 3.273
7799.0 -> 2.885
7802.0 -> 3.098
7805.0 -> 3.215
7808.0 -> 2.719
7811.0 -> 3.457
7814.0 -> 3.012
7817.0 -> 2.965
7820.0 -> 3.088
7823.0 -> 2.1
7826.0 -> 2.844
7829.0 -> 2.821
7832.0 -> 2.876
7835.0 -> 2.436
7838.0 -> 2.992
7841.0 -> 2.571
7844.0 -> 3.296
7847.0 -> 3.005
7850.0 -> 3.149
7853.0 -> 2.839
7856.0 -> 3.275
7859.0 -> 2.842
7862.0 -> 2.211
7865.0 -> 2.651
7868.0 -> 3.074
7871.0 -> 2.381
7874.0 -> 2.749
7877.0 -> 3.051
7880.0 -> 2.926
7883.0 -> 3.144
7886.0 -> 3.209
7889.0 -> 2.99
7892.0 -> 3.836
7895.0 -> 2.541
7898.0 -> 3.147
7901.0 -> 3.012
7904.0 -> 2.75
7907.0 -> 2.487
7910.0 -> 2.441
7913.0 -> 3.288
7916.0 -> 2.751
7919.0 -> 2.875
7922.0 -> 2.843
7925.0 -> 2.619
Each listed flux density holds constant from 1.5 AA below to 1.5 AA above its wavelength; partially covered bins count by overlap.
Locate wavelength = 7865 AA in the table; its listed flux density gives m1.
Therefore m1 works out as 2.651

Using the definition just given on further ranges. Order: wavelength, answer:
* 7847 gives 3.005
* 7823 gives 2.1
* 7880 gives 2.926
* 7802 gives 3.098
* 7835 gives 2.436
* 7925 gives 2.619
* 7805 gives 3.215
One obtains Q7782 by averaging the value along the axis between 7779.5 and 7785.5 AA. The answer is 2.67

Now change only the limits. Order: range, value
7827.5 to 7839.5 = 2.78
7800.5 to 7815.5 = 3.1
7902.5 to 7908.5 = 2.62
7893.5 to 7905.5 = 2.86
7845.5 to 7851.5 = 3.08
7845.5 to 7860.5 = 3.02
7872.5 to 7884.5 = 2.97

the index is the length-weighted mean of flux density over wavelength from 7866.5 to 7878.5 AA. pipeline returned 2.81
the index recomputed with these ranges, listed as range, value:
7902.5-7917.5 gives 2.74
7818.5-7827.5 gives 2.68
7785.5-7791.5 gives 2.75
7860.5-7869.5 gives 2.65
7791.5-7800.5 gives 3.11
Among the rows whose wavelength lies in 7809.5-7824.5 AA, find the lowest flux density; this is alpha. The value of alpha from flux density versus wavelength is 2.1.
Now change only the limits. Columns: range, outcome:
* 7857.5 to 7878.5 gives 2.211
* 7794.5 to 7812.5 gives 2.719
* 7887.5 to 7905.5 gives 2.541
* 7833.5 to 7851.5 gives 2.436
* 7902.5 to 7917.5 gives 2.441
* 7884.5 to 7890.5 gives 2.99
